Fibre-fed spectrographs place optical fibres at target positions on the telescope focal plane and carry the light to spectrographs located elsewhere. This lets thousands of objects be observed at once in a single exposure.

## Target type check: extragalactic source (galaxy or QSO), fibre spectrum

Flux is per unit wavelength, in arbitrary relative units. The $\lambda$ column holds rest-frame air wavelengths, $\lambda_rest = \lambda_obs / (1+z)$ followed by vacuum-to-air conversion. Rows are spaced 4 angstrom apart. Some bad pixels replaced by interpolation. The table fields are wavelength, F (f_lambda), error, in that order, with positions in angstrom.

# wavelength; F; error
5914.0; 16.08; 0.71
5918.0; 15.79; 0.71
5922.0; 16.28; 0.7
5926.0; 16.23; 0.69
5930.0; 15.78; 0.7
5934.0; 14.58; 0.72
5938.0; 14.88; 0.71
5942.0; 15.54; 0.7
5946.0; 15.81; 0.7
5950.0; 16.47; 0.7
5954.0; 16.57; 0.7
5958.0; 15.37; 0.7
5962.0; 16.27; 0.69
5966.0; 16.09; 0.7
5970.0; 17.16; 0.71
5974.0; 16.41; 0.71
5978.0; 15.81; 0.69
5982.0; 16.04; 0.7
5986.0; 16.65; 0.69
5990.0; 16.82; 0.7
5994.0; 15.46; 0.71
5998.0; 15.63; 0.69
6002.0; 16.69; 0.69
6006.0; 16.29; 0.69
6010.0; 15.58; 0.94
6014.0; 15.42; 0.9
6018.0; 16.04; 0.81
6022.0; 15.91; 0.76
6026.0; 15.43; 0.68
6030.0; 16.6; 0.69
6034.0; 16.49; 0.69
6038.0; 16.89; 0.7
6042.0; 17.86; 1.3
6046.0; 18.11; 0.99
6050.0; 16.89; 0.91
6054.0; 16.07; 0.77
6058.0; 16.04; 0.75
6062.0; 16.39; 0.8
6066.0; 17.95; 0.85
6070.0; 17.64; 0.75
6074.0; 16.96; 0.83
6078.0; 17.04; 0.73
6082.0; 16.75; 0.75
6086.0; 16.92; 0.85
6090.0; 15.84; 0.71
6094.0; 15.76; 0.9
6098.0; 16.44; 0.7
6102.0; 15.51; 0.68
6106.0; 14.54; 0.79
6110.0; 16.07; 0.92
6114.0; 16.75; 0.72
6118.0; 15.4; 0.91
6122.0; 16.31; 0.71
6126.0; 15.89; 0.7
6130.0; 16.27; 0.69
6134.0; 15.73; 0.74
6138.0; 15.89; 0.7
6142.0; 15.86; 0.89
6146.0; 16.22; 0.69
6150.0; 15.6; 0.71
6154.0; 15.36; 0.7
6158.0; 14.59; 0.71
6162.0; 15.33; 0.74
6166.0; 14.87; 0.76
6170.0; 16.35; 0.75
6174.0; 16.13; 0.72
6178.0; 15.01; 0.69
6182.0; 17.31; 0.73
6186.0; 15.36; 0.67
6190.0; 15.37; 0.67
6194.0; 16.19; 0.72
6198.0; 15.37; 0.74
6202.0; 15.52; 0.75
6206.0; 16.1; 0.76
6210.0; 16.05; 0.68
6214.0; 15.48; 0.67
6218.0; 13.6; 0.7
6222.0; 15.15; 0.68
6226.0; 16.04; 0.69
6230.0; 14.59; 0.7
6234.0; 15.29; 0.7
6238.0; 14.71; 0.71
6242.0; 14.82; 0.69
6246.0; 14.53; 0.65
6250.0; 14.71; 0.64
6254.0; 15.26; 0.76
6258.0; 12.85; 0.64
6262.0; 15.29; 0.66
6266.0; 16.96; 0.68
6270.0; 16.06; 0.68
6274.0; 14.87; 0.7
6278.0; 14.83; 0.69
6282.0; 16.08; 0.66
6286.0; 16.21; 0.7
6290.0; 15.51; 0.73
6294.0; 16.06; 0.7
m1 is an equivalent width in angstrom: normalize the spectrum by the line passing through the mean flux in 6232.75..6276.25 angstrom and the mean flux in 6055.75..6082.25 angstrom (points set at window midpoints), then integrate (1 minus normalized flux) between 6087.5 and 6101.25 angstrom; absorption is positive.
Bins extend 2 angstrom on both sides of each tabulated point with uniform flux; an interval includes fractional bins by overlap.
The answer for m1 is 0.6 angstrom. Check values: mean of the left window 17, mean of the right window 15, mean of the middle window 16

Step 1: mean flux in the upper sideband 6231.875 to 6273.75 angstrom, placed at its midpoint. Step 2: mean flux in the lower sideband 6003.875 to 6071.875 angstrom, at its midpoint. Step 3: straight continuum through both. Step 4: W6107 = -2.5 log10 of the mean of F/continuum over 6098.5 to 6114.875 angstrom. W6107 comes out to 0.025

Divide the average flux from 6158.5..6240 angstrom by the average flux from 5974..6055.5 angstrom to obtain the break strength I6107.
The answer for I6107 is 0.9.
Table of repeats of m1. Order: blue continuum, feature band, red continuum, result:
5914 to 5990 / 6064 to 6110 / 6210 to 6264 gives -3.0 angstrom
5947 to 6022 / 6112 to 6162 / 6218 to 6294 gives -0.6 angstrom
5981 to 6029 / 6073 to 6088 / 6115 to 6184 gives -1.0 angstrom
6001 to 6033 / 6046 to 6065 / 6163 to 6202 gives -0.8 angstrom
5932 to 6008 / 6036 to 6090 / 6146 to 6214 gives -3.8 angstrom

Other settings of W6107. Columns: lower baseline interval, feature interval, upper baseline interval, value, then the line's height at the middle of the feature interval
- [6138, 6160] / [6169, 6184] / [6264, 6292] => -0.04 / 15.6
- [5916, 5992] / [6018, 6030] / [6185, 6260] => -0.01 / 15.8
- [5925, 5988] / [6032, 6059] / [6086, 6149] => -0.07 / 15.9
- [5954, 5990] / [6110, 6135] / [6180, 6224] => -0.02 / 15.8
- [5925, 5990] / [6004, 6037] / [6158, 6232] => -0.01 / 15.9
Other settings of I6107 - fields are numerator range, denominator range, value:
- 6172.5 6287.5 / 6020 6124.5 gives 0.93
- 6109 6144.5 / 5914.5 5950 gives 1.02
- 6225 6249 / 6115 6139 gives 0.94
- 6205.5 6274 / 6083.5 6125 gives 0.95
